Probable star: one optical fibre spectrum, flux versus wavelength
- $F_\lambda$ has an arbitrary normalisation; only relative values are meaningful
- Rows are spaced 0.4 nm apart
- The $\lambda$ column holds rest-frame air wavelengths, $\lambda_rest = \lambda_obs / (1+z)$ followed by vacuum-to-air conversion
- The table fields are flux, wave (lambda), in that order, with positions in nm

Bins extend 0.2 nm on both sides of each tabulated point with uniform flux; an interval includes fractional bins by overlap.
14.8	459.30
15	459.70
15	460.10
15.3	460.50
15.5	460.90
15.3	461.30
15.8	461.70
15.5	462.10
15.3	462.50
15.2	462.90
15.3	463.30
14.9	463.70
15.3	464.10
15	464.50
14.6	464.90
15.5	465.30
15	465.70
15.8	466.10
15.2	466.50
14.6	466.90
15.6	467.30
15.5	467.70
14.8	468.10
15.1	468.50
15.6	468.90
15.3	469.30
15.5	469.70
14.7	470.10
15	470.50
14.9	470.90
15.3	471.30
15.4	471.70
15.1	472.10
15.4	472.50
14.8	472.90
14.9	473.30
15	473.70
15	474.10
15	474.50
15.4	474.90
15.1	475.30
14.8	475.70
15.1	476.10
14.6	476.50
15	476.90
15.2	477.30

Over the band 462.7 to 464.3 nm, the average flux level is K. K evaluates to 15.2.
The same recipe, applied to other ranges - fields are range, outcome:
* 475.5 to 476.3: 14.9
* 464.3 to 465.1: 14.8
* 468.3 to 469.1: 15.3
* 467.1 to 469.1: 15.3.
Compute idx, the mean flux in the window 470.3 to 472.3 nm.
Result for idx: 15.1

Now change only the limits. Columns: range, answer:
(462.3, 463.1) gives 15.2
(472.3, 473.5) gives 15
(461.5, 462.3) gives 15.7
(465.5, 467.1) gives 15.1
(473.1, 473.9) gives 14.9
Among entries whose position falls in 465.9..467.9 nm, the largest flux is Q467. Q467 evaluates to 15.8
